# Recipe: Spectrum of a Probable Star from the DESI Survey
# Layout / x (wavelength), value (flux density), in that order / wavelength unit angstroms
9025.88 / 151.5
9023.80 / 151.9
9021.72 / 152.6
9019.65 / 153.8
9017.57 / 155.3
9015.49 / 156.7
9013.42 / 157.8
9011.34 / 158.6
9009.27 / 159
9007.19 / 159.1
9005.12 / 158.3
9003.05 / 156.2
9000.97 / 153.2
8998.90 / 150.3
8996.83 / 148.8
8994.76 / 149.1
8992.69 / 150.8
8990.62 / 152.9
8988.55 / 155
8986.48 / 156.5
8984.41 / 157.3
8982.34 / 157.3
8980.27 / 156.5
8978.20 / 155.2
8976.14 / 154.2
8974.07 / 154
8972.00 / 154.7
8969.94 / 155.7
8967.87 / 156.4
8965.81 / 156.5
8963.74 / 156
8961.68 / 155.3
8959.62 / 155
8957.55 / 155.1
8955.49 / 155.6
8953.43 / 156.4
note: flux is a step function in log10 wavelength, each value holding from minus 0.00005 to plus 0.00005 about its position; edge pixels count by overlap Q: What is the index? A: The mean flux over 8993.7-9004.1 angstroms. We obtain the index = 152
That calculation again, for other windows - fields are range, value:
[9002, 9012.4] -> 158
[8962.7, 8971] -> 156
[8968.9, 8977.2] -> 155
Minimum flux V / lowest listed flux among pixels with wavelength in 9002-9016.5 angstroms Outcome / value 156.2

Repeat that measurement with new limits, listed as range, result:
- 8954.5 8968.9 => 155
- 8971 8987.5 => 154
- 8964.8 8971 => 155.7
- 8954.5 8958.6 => 155.1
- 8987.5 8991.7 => 152.9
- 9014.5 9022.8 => 152.6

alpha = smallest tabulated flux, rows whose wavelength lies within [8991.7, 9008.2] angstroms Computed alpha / 148.8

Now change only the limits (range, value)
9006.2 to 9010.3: 159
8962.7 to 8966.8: 156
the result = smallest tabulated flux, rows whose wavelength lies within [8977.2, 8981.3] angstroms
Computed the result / 155.2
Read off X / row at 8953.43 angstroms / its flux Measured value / 156.4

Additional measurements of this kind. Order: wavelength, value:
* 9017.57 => 155.3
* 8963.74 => 156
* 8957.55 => 155.1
